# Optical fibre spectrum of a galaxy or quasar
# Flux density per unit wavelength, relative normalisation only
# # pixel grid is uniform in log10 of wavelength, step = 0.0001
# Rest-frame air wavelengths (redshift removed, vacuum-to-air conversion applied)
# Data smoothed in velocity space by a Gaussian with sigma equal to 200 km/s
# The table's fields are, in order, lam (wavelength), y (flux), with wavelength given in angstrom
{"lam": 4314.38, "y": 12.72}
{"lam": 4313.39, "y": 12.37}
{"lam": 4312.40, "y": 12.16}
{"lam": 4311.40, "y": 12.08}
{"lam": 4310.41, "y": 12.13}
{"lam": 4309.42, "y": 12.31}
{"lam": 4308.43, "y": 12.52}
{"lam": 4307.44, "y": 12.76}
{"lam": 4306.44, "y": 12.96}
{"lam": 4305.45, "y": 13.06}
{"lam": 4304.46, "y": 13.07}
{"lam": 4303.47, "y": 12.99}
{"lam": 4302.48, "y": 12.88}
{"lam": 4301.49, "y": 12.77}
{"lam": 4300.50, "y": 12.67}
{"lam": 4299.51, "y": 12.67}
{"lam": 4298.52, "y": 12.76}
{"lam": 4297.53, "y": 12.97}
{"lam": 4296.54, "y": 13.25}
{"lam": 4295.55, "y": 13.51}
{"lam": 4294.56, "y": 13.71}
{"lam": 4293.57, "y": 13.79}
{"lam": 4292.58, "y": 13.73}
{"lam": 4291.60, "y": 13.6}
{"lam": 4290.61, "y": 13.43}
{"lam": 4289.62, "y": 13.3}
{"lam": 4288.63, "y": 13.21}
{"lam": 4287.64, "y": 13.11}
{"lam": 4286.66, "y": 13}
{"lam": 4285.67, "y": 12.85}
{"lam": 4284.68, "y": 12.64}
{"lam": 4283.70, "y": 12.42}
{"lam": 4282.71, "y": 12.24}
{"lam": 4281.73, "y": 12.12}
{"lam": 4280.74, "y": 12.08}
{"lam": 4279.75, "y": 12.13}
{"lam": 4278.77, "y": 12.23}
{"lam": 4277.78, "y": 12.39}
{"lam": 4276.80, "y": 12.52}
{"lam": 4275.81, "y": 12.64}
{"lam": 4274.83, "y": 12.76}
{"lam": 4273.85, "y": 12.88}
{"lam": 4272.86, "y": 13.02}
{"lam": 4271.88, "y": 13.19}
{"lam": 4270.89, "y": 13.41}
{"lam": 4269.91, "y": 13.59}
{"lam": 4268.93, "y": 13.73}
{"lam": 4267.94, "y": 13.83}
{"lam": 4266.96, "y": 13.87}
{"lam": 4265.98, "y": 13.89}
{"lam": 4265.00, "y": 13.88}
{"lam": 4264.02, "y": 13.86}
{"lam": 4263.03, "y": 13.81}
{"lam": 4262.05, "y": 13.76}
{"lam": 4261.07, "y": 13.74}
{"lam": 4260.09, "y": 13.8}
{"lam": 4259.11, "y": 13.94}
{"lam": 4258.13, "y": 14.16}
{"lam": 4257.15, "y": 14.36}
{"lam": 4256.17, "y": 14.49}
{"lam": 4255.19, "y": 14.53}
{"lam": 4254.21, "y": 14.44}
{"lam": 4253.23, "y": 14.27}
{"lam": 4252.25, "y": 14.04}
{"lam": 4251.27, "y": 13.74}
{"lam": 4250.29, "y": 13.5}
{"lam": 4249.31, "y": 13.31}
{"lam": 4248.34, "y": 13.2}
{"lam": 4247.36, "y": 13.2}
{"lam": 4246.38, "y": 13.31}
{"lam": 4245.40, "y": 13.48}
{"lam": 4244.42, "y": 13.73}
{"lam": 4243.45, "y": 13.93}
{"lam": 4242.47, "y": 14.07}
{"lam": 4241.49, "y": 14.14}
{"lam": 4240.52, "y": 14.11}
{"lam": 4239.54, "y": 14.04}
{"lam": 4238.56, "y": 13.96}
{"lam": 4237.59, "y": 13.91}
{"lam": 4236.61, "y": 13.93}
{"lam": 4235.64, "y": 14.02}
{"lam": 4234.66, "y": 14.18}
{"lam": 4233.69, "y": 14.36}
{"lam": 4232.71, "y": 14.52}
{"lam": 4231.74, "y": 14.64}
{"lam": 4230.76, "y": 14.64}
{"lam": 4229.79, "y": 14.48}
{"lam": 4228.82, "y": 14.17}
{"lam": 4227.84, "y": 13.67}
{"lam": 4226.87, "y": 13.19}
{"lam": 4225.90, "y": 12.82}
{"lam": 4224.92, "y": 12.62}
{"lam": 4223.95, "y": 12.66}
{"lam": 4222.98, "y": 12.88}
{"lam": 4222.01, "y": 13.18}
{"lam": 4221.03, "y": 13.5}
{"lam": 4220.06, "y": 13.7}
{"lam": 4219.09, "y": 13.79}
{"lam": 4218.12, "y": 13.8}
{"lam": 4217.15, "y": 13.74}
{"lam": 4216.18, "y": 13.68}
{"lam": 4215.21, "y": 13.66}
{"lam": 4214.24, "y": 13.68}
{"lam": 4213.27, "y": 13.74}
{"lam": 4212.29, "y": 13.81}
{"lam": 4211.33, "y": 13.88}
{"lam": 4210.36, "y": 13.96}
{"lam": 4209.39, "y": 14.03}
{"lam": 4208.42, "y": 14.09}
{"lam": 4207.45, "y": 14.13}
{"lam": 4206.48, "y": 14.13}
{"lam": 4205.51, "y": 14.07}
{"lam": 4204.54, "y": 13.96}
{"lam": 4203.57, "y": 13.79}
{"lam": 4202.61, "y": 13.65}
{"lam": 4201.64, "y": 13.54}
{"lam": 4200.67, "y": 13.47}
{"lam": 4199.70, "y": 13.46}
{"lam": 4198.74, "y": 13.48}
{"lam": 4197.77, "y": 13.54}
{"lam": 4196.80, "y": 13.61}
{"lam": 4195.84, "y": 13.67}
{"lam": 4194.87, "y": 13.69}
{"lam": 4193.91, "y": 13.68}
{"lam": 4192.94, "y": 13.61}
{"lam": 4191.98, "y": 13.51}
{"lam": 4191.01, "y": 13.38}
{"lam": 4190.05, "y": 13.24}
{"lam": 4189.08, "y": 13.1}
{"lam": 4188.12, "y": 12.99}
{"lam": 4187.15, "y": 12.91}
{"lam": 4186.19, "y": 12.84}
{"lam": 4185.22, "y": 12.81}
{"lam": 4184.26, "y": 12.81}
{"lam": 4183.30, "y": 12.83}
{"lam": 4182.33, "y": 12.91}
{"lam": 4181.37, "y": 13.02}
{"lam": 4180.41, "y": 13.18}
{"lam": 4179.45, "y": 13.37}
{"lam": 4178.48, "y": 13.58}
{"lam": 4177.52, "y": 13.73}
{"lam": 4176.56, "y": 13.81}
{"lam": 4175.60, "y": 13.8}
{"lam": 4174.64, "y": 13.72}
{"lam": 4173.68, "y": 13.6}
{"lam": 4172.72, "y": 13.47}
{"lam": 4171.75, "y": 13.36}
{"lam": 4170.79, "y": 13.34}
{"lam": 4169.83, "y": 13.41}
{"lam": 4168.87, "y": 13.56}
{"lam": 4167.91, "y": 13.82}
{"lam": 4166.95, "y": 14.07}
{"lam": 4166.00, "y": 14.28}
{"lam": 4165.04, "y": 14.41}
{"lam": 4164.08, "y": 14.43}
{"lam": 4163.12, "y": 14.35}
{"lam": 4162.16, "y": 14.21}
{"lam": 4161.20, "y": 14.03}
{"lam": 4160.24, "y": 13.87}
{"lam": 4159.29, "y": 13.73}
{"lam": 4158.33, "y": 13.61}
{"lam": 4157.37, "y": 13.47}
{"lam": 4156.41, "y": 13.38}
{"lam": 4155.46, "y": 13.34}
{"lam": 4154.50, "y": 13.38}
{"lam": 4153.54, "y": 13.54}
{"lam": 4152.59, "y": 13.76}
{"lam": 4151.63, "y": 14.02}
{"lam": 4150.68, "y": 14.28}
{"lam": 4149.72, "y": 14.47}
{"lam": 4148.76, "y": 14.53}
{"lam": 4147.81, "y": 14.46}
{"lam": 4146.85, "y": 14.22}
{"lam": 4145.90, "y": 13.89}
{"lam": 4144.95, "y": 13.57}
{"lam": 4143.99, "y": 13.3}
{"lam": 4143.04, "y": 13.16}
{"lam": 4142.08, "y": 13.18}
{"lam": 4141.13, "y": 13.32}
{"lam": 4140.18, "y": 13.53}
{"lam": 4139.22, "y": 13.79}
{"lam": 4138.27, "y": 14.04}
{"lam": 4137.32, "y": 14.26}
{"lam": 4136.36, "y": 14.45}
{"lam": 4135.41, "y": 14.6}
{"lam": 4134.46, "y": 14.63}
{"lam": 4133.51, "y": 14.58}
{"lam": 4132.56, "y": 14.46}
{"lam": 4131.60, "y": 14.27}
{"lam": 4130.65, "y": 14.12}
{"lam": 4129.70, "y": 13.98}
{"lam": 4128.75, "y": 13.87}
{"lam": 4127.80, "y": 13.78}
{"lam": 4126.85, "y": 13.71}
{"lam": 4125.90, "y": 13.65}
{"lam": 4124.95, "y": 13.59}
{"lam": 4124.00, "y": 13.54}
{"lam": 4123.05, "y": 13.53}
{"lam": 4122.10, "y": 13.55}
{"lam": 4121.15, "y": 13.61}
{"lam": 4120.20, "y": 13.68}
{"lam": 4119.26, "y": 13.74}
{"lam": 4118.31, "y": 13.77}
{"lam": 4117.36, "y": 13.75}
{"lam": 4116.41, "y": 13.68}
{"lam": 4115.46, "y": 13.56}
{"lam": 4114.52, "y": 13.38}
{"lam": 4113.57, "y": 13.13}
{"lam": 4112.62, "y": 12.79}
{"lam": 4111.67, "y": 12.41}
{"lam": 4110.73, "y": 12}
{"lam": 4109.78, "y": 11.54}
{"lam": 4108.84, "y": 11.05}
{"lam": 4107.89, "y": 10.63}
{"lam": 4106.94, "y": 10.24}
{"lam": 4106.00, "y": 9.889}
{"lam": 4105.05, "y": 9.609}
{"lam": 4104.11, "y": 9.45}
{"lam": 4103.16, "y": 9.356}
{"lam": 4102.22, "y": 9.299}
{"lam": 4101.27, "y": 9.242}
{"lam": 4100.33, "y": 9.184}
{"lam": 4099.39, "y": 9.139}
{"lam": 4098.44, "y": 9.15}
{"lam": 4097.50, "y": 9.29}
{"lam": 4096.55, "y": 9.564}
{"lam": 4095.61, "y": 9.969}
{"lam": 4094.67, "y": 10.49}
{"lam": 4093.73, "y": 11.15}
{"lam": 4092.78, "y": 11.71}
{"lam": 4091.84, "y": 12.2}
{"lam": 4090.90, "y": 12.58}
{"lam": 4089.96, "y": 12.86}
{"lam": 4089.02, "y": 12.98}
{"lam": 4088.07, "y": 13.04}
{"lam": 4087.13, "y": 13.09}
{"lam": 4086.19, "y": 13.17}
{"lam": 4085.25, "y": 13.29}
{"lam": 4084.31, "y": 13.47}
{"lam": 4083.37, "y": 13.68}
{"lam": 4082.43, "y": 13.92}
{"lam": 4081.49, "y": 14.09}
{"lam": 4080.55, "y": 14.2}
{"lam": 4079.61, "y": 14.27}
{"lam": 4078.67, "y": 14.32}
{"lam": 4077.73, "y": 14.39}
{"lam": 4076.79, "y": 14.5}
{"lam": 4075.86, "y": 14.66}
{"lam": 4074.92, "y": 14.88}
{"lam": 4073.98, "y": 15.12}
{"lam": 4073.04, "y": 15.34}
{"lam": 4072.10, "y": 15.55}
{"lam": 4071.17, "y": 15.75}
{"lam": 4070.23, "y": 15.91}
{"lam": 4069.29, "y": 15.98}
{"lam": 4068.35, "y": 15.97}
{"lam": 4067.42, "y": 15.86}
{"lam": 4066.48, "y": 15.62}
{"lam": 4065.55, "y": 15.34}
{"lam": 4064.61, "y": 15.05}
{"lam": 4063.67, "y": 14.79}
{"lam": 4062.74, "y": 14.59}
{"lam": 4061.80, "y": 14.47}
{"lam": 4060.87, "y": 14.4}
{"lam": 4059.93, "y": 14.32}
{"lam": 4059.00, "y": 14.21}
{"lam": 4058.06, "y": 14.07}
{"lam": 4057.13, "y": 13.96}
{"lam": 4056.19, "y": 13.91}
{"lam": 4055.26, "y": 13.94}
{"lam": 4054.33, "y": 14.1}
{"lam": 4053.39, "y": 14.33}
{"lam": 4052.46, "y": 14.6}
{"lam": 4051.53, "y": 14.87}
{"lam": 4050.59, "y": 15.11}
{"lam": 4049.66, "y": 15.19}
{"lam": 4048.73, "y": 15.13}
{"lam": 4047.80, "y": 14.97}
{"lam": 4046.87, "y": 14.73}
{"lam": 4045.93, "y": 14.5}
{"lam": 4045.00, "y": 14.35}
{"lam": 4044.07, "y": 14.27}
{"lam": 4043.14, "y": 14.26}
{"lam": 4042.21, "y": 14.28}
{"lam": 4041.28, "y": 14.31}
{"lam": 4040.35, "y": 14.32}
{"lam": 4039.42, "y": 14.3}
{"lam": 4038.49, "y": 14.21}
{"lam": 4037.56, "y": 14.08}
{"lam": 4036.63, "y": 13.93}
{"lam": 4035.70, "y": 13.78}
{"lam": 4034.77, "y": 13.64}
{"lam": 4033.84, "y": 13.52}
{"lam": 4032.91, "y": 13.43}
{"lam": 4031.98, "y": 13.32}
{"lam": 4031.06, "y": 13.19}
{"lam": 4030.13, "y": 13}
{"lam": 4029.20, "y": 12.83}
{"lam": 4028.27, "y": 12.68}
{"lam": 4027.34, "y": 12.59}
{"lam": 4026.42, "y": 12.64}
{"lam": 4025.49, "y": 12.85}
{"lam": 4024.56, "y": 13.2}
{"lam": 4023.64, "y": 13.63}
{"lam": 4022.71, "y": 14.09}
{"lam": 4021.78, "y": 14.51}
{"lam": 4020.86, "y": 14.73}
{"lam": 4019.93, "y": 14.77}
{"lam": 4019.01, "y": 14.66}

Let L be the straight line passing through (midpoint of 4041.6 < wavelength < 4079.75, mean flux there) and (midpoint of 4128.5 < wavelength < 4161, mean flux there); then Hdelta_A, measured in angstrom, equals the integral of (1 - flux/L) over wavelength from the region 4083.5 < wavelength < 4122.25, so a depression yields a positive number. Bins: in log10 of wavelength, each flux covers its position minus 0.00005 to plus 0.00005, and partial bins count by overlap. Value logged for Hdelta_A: 7.1 angstrom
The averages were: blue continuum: 14.8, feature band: 11.7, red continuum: 13.9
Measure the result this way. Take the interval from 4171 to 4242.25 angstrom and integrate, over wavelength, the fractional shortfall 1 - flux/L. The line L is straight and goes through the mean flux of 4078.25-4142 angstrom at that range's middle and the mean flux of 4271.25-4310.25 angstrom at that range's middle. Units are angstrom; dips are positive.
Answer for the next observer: -4.9 angstrom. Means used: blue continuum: 12.6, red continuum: 12.9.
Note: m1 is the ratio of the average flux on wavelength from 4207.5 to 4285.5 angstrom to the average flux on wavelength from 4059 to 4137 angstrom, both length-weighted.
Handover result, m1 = 1.0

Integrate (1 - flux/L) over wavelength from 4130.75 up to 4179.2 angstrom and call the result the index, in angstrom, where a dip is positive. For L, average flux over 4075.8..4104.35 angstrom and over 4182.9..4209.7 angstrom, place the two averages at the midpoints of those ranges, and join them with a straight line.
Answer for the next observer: -3.7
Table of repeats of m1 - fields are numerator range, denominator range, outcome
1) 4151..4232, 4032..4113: 1.02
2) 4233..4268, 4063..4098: 1.01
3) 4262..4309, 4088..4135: 1.07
